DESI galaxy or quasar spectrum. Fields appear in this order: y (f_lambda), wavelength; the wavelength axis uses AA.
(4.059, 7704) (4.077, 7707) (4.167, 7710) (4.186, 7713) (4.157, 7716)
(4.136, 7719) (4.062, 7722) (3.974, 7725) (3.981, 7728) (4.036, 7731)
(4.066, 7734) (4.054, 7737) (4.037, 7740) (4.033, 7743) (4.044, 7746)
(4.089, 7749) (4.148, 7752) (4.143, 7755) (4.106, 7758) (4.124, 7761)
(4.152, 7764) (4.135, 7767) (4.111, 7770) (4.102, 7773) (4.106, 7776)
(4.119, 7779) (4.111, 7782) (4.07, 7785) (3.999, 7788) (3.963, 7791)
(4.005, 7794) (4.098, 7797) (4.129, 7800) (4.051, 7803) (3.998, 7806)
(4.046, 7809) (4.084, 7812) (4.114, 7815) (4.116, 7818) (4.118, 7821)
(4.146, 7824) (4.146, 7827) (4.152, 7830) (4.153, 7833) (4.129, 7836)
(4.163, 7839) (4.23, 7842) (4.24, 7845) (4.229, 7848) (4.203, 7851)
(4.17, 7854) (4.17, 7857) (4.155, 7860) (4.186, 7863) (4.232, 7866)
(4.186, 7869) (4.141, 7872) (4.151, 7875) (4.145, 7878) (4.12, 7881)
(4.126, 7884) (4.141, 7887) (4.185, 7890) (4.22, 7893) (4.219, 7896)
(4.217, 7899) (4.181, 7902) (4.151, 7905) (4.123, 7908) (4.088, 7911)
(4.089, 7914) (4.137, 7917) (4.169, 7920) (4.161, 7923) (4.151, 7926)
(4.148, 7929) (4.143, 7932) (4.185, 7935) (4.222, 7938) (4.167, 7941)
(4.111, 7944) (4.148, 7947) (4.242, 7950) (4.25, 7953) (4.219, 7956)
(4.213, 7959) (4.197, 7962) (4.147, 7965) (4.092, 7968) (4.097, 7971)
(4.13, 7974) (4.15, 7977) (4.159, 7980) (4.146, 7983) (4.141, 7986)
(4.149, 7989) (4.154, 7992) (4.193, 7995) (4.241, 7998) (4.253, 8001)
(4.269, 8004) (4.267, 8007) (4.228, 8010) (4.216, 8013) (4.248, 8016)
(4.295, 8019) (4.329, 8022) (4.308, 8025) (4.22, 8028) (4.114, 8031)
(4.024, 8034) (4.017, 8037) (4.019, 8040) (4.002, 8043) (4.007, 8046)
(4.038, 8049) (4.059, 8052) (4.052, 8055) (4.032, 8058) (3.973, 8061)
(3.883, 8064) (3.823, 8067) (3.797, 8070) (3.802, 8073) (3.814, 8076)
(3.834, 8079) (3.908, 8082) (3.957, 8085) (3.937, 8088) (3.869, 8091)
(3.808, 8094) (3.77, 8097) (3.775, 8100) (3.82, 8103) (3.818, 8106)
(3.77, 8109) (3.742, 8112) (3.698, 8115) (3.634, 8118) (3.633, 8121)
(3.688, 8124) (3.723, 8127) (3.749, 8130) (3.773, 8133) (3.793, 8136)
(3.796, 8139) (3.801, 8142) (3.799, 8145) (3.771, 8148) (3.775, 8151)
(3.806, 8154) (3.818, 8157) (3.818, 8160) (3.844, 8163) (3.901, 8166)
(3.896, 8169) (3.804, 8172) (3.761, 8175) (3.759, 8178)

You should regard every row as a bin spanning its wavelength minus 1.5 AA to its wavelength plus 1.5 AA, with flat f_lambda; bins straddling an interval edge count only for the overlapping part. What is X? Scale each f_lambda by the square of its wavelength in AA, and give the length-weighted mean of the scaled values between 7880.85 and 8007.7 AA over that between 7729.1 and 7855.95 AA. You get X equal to 1.06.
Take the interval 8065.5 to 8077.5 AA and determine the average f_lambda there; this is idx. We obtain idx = 3.81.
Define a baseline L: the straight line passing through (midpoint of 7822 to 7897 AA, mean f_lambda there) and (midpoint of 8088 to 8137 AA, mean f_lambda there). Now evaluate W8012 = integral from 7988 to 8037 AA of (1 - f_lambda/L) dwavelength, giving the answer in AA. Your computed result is -3.6 AA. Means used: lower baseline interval 4.17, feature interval 4.21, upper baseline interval 3.76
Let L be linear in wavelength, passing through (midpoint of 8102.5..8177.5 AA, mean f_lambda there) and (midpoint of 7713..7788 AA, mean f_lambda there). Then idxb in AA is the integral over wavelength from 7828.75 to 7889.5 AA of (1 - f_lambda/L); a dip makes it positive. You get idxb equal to -2.6 AA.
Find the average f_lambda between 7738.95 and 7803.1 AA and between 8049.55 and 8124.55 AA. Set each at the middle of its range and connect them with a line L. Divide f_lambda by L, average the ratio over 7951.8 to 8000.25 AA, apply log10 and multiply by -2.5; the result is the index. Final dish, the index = -0.06 mag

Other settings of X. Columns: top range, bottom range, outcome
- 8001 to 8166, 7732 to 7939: 1.01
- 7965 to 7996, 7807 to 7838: 1.05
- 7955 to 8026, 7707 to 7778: 1.09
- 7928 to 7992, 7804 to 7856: 1.04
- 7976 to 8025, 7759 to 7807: 1.09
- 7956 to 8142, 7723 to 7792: 1.06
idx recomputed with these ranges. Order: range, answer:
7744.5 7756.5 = 4.11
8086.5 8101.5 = 3.83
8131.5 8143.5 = 3.79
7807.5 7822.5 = 4.1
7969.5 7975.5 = 4.11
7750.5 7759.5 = 4.13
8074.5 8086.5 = 3.88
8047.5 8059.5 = 4.05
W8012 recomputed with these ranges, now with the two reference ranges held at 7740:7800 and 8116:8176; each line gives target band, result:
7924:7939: -0.81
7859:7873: -0.61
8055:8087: -0.42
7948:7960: -0.89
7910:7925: -0.62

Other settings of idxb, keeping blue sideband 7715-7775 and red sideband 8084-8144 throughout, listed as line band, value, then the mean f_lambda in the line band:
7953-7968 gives -1.1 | 4.19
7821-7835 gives -0.5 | 4.15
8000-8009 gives -0.9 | 4.26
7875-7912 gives -1.9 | 4.16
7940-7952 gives -0.8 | 4.17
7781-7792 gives 0.0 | 4.04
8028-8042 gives -0.8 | 4.06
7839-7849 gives -0.6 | 4.22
